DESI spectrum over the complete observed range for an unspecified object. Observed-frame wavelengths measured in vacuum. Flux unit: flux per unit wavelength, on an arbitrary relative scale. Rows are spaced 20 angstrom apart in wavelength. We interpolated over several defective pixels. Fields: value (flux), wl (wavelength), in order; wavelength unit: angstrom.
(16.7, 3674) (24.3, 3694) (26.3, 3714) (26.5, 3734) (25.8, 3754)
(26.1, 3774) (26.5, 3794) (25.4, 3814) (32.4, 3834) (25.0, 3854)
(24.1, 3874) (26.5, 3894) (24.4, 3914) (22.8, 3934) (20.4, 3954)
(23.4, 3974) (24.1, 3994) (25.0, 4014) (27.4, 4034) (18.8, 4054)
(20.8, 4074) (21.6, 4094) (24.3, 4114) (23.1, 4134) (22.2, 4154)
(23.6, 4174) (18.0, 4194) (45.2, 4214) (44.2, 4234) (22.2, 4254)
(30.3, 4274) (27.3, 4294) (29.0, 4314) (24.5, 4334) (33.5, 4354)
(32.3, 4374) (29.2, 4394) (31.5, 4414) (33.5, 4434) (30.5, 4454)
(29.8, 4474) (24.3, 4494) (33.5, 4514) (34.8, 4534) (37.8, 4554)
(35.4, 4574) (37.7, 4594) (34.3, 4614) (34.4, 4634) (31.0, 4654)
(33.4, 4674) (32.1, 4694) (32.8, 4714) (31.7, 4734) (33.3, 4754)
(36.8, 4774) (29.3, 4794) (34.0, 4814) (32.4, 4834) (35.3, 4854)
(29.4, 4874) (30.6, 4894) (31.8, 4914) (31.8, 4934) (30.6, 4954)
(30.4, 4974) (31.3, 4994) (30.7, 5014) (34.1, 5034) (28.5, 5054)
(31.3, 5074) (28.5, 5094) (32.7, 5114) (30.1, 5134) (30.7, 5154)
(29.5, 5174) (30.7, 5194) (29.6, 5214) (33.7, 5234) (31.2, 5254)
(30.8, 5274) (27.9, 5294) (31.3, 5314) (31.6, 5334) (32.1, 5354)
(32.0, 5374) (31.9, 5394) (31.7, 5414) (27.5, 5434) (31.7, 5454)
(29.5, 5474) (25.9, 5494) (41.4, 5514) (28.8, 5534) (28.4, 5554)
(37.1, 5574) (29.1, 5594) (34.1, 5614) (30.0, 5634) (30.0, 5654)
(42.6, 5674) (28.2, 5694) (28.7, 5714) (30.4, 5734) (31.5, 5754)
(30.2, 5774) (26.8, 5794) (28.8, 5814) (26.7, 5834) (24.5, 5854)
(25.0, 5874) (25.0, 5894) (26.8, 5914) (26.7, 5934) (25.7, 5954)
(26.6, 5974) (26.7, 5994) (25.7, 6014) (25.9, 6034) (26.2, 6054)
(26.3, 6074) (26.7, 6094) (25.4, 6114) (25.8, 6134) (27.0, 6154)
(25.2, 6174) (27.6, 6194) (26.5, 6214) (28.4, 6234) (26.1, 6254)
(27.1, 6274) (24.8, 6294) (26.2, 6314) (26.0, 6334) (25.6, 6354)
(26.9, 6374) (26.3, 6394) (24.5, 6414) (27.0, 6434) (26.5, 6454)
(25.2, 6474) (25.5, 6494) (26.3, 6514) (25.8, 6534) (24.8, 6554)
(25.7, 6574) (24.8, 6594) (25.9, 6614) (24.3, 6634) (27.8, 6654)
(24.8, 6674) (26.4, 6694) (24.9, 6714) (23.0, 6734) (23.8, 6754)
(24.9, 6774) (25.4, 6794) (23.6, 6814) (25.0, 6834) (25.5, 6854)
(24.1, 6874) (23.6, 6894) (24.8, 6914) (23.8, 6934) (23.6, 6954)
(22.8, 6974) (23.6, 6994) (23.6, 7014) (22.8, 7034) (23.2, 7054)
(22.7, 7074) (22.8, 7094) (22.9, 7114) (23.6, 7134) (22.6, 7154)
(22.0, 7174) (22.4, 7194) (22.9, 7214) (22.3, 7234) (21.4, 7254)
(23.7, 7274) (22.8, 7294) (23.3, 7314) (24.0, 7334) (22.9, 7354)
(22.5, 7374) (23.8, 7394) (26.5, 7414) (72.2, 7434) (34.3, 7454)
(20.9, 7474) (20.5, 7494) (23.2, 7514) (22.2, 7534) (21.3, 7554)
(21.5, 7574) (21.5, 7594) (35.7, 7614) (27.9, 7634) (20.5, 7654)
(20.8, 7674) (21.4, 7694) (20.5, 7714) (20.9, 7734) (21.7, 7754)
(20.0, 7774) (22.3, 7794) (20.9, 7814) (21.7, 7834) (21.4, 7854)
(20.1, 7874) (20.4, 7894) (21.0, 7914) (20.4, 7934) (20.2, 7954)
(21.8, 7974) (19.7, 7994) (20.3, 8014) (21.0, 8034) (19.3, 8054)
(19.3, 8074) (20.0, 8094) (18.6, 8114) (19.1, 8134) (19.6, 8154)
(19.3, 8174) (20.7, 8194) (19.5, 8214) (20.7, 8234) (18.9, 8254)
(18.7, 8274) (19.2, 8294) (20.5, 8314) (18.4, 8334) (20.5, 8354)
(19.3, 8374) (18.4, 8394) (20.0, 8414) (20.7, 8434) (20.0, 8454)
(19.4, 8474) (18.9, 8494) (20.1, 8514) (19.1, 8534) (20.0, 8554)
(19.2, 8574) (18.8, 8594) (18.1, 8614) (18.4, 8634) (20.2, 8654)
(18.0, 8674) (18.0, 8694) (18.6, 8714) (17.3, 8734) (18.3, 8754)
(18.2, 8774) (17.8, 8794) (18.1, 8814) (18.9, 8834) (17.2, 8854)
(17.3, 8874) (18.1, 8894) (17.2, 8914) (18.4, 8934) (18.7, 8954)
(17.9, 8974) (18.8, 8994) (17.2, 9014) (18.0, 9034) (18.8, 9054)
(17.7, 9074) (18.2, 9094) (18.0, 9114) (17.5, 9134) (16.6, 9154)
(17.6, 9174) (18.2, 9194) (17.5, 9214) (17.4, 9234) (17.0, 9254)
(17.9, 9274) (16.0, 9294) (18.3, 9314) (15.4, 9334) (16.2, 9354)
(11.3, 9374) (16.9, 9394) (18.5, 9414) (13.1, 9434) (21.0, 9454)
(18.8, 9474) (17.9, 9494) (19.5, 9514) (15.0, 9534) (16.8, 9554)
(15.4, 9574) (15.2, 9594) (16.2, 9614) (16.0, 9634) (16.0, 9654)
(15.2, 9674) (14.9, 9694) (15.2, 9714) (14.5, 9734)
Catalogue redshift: 0.13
